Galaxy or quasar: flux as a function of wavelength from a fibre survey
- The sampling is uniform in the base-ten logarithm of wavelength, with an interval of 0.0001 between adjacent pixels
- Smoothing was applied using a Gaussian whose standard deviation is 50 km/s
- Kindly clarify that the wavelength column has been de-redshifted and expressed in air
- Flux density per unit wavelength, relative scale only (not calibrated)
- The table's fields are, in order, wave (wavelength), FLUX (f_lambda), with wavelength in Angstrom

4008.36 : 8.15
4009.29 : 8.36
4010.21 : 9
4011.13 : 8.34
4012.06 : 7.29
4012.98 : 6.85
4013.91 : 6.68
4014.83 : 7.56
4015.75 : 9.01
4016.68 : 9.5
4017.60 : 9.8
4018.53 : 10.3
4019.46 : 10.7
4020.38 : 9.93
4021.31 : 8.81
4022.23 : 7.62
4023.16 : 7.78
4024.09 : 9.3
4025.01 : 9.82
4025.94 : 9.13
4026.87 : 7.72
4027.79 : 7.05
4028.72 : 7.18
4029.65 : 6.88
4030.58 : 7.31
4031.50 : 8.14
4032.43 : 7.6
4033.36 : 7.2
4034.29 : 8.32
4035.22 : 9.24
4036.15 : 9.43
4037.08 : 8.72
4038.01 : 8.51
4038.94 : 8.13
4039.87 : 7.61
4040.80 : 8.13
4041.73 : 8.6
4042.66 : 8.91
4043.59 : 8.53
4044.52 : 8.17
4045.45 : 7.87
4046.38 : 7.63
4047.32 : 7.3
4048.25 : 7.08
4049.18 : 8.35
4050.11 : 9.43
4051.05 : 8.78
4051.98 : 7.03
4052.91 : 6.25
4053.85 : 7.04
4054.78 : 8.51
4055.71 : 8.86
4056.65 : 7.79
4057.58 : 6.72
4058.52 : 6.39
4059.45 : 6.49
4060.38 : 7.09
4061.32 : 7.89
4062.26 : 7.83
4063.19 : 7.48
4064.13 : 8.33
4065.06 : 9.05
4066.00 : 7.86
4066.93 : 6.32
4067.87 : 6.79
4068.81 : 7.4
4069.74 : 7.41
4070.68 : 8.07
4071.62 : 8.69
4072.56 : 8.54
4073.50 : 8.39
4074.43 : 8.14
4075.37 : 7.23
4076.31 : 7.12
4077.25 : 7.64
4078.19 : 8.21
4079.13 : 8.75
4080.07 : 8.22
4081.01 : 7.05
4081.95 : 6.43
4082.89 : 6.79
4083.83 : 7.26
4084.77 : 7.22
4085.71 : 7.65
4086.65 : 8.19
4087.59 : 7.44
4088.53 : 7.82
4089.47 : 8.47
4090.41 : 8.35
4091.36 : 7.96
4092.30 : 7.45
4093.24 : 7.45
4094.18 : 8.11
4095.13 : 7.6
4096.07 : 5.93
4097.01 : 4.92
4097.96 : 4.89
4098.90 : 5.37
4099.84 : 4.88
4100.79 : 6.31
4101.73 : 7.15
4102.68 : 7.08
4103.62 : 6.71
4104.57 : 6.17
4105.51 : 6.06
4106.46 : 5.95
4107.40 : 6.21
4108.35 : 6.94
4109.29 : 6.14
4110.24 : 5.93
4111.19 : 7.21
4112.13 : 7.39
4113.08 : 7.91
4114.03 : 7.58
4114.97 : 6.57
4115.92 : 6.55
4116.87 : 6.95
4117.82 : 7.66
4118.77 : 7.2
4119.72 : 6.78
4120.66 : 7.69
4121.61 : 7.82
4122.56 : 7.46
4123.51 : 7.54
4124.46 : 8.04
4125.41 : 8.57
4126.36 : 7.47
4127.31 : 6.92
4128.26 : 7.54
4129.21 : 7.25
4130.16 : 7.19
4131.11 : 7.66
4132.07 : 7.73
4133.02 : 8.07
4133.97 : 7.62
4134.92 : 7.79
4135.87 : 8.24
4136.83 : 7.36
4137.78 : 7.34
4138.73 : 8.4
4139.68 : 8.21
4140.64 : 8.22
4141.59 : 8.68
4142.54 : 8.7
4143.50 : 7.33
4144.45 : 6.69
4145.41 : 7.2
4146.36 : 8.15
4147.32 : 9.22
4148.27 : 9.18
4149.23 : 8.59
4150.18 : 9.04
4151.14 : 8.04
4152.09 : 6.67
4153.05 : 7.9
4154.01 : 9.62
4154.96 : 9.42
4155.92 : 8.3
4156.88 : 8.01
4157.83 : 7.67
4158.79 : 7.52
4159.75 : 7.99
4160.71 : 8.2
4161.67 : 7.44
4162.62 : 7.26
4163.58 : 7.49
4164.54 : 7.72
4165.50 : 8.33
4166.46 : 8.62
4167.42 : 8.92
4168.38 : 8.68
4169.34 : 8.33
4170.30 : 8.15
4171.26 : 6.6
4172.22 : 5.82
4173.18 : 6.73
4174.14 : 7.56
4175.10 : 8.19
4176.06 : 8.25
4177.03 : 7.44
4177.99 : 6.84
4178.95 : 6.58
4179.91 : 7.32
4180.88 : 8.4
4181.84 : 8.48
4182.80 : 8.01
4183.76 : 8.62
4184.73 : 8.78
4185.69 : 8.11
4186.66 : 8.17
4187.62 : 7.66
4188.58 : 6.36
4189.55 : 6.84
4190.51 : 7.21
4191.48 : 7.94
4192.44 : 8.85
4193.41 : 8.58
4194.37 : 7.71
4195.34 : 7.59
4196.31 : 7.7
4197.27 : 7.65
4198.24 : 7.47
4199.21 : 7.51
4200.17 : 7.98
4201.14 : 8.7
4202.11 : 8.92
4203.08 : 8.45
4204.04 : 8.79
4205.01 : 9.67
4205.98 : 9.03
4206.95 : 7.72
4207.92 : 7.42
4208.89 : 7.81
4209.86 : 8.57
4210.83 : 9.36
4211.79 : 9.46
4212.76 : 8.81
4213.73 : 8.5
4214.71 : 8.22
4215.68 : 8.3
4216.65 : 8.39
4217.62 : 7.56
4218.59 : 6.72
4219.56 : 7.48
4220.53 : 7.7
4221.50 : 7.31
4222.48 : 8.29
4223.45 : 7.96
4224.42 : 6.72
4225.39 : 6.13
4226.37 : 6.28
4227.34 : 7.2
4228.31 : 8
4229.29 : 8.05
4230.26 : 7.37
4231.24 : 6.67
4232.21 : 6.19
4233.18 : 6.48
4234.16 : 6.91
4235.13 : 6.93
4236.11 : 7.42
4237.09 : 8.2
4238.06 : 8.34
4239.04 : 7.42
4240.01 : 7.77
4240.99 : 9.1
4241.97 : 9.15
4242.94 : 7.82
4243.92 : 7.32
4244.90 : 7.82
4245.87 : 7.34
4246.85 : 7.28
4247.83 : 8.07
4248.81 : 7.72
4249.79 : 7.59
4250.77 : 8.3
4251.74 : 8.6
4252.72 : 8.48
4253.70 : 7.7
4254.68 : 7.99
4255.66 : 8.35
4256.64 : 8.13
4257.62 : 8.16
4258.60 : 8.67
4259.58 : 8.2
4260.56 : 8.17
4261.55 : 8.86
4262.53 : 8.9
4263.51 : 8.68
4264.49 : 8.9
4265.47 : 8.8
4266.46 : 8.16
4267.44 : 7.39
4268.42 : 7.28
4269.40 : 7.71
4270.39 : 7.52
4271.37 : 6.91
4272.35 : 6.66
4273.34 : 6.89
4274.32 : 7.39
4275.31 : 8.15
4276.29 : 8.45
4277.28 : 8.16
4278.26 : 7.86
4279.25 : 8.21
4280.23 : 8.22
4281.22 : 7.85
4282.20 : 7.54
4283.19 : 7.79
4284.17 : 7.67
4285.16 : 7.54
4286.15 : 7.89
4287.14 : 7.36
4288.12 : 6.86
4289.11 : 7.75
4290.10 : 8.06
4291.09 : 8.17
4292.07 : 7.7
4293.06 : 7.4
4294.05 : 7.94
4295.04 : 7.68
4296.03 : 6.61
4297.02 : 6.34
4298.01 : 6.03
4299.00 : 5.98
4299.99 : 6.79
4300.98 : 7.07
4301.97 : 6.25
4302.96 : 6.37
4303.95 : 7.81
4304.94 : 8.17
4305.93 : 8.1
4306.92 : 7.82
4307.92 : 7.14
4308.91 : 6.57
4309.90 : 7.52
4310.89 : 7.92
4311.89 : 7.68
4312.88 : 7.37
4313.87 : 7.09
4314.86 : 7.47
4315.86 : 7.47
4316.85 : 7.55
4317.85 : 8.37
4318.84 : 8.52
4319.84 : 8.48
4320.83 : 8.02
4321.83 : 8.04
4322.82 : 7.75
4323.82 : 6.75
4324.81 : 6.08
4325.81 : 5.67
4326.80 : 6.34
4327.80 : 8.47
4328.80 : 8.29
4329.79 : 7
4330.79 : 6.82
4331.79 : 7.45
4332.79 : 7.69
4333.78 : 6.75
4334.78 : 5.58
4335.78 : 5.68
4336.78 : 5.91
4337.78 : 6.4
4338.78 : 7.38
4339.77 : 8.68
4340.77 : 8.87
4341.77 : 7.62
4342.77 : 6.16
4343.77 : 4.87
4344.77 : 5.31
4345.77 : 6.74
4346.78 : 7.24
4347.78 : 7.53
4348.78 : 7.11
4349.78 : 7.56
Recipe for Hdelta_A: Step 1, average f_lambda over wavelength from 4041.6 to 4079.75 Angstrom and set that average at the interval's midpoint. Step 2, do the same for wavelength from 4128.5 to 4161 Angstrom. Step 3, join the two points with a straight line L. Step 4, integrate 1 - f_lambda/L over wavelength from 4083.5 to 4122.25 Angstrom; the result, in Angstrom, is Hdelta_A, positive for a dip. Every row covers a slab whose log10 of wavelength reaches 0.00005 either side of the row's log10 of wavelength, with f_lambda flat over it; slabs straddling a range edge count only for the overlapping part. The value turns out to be 4.7 Angstrom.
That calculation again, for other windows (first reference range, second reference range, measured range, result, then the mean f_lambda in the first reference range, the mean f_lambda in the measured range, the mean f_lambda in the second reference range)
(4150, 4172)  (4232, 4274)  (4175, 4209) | 0.1 Angstrom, 8.04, 7.96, 7.88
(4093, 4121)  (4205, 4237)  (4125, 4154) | -4.1 Angstrom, 6.63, 7.92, 7.69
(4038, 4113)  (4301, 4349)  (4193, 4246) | -4.1 Angstrom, 7.41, 7.86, 7.2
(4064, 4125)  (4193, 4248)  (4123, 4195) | -3.2 Angstrom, 7.23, 7.88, 7.84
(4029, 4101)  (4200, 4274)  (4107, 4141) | 1.3 Angstrom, 7.62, 7.42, 7.92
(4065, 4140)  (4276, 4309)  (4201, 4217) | -2.6 Angstrom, 7.31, 8.59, 7.45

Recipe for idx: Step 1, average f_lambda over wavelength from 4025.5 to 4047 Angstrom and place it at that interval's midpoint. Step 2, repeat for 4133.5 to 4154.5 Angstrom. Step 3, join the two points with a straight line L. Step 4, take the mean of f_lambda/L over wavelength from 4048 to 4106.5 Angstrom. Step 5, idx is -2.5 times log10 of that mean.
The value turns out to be 0.10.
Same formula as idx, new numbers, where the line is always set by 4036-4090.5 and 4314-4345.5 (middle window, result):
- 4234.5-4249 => -0.069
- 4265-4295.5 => -0.064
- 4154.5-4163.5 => -0.054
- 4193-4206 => -0.107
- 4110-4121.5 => 0.074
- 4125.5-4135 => 0.012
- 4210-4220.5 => -0.117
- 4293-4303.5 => 0.074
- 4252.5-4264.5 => -0.147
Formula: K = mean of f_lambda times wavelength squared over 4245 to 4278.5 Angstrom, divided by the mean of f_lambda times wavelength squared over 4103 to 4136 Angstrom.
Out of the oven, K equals 1.2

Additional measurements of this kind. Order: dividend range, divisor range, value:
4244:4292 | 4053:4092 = 1.13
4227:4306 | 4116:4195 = 1.03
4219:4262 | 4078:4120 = 1.18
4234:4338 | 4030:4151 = 1.10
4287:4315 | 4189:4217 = 0.92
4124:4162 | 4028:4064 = 1.07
